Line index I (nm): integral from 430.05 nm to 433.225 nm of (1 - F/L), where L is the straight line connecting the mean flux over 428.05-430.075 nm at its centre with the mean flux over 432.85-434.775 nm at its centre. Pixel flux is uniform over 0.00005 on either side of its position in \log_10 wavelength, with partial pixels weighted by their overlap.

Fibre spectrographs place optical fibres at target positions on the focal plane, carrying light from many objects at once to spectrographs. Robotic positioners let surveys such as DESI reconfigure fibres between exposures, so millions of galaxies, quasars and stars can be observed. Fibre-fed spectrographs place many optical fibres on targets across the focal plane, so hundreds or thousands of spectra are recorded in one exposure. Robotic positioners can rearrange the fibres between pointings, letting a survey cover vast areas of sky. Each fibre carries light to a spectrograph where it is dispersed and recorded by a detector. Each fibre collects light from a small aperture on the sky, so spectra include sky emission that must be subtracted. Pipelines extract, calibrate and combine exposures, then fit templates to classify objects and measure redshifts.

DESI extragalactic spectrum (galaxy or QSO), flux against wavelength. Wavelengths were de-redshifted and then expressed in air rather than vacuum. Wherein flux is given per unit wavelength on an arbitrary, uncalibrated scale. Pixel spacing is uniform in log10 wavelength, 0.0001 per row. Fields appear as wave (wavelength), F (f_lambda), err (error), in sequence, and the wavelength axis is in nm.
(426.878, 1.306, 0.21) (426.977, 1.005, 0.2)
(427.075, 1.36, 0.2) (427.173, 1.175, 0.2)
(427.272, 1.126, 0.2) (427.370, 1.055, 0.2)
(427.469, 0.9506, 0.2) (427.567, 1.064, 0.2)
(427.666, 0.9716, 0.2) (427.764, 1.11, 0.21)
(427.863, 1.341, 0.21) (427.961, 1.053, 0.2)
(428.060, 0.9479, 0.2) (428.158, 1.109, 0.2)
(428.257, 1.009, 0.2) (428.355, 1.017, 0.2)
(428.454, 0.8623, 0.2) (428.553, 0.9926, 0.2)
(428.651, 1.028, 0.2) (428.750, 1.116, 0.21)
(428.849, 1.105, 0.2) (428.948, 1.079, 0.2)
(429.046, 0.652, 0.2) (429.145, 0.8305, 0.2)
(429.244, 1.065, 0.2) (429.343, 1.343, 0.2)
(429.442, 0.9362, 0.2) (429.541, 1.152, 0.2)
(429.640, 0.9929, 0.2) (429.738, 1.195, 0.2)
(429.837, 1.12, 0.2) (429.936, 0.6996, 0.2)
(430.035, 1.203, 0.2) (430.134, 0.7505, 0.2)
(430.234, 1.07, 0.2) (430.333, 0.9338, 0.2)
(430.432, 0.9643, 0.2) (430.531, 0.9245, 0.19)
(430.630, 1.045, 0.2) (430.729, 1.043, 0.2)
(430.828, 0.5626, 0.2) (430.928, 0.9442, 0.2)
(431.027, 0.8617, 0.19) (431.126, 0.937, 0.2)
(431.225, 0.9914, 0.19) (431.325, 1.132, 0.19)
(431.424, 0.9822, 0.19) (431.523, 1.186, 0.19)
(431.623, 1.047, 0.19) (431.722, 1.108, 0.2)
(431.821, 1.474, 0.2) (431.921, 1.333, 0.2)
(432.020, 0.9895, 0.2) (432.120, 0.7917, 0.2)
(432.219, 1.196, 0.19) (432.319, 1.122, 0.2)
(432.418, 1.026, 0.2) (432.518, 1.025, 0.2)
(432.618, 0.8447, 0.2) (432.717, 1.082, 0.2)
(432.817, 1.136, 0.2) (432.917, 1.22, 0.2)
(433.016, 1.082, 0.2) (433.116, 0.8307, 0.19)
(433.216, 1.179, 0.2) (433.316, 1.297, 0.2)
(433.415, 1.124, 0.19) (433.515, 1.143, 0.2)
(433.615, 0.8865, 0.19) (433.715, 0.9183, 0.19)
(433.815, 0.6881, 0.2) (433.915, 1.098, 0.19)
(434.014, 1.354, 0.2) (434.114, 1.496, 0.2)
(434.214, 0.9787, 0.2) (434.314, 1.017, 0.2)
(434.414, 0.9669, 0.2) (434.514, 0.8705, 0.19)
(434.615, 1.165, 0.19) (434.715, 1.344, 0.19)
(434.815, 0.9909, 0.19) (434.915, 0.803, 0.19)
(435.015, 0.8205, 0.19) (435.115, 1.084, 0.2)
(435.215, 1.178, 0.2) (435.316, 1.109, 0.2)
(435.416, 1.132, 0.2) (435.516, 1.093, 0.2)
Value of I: 0.10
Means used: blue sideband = 1.02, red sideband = 1.09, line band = 1.03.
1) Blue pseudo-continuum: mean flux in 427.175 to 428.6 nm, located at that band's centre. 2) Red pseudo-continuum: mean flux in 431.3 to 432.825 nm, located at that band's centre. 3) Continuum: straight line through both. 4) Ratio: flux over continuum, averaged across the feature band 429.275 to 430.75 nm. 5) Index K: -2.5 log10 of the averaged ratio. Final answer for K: 0.05 mag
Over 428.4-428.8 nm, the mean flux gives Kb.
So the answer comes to 0.999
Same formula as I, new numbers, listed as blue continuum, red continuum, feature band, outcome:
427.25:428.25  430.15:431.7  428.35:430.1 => 0.007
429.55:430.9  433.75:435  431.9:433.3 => -0.060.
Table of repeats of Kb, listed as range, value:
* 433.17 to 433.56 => 1.19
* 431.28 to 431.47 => 1.06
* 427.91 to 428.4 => 1.03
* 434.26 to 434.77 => 1.07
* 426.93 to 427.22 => 1.18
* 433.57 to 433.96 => 0.894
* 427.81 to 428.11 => 1.11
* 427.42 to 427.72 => 0.999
